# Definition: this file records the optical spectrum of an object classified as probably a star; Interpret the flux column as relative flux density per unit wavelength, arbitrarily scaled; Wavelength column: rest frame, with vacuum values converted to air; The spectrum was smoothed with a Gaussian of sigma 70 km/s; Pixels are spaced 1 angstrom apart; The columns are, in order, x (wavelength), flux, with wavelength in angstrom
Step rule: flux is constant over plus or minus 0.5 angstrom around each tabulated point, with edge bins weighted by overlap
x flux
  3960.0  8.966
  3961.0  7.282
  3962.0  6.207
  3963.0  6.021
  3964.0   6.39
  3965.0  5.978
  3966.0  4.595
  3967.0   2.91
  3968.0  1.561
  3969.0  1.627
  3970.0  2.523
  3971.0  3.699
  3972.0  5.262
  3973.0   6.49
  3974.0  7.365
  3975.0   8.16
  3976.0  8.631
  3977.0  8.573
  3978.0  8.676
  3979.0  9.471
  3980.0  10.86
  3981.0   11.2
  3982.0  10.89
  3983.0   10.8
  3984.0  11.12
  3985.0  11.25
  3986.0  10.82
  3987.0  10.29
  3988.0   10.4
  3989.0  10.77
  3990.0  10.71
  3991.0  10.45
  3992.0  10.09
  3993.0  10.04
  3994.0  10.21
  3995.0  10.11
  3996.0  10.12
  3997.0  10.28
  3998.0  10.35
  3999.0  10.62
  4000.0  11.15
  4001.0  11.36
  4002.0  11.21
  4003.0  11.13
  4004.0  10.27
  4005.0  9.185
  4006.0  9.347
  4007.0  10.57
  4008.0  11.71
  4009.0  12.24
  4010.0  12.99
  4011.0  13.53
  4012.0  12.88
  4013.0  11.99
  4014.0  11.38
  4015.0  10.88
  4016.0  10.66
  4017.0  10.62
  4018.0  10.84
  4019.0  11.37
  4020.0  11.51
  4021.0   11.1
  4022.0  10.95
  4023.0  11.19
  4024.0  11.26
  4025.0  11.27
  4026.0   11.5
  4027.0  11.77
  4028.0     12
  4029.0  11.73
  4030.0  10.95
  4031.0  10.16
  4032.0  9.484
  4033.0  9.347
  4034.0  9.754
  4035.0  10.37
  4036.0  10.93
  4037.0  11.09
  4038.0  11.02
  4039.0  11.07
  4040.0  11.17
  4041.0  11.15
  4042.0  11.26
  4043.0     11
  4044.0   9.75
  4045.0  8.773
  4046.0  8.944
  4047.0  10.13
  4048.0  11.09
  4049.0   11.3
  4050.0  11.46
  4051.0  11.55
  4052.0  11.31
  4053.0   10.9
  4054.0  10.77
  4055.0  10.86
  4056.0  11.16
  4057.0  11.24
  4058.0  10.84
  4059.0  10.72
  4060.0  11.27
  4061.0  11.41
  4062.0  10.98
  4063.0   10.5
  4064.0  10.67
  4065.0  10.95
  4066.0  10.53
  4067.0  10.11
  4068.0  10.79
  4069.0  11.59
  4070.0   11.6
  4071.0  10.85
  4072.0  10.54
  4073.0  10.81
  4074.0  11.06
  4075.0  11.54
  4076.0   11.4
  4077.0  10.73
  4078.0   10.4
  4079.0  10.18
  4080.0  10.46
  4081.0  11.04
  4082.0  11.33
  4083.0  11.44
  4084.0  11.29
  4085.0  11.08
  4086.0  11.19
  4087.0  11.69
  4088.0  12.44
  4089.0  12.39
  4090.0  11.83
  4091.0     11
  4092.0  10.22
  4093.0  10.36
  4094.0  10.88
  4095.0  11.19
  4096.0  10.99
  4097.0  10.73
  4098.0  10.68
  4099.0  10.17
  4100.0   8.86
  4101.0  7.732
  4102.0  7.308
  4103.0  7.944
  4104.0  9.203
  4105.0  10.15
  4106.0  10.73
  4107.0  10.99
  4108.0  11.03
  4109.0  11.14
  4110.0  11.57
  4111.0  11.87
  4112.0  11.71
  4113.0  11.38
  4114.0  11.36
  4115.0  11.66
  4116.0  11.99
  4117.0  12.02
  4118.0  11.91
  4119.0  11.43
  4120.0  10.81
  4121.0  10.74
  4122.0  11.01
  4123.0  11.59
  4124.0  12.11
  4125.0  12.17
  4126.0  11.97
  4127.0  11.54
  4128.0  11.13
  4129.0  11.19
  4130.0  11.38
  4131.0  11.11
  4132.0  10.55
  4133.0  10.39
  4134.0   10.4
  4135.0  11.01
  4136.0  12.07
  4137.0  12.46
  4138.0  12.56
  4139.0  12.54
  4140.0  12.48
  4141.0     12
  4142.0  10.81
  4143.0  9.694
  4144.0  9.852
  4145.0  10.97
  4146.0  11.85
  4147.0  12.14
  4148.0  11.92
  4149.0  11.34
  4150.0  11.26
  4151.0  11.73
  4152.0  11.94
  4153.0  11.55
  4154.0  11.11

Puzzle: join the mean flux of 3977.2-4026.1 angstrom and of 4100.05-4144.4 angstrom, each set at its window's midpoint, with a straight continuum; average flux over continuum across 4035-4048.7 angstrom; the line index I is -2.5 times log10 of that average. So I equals 0.04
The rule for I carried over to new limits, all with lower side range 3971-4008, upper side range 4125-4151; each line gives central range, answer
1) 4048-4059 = -0.06 mag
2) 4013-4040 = -0.07 mag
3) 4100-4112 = 0.11 mag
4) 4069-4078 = -0.03 mag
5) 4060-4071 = -0.03 mag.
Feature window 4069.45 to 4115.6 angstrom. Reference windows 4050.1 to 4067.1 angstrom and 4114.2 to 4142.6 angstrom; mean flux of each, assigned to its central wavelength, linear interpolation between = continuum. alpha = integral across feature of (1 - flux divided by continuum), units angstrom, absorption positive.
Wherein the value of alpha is 1.8 angstrom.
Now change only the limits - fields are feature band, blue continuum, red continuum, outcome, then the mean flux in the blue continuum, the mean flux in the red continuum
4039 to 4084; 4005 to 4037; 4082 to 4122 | 0.6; 11.1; 10.9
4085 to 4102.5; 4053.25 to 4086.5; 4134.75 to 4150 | 0.9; 10.9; 11.6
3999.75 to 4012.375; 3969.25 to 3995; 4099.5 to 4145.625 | -2.6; 9.1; 11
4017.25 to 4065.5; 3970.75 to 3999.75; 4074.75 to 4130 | -2.8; 9.64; 11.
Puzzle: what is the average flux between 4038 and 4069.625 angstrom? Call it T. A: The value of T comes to 10.8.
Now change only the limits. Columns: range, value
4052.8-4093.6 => 11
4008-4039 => 11.2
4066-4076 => 11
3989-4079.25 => 10.9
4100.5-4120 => 10.7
